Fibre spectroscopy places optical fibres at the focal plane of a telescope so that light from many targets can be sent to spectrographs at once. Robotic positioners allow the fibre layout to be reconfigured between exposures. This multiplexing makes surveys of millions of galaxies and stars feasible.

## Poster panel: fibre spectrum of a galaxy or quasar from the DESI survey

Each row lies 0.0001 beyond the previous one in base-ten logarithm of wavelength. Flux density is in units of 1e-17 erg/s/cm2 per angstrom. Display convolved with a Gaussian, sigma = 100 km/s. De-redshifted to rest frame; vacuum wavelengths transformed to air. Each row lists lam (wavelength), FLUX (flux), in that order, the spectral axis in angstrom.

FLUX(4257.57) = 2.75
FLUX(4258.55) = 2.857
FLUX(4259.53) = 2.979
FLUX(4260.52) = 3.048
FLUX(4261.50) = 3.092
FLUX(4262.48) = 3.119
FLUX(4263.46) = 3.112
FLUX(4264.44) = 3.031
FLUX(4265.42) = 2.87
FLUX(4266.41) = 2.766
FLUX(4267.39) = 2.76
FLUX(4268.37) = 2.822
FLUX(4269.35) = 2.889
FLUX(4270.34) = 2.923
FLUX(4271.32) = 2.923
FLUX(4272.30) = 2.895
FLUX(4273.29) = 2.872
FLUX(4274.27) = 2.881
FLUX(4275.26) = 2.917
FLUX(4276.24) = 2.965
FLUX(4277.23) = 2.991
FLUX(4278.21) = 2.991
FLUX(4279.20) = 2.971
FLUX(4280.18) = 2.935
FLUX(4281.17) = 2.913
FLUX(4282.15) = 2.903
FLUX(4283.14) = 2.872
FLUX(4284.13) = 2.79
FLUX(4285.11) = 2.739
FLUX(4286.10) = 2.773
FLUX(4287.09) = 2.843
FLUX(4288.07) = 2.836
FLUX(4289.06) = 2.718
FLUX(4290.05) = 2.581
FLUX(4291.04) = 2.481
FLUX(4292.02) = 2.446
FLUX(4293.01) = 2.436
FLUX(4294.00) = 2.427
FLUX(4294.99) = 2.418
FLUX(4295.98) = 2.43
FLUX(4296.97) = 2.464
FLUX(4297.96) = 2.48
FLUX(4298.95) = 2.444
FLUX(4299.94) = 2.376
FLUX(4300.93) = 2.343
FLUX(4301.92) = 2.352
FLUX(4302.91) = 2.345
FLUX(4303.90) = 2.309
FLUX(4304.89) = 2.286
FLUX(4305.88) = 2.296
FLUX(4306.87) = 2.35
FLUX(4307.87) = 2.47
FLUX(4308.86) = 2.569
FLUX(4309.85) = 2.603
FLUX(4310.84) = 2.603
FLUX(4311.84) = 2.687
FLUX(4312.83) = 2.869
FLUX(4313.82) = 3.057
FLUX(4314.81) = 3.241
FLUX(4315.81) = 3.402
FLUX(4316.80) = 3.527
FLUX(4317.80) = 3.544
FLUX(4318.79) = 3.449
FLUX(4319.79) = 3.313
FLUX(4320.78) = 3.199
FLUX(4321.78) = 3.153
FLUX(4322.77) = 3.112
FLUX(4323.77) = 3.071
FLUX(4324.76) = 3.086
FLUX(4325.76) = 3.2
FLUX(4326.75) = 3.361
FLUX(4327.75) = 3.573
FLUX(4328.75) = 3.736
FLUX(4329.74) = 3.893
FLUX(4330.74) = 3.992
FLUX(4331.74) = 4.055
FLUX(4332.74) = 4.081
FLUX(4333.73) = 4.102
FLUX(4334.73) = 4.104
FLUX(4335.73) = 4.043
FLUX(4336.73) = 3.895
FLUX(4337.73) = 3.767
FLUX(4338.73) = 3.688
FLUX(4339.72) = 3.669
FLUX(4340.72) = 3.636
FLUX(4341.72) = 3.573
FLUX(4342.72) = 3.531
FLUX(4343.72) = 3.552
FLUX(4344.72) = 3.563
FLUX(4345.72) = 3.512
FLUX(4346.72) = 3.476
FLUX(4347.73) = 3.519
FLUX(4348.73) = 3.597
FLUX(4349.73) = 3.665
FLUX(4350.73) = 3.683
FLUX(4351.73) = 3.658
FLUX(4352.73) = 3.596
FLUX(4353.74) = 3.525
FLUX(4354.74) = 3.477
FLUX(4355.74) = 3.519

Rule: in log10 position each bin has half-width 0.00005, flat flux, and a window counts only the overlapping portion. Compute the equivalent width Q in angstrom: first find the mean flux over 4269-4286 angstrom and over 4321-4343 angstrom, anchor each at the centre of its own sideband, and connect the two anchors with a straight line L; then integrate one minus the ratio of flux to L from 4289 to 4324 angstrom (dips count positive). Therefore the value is 6.26 angstrom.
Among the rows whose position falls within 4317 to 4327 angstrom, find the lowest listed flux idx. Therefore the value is 3.071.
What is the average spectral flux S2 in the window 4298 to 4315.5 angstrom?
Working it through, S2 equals 2.55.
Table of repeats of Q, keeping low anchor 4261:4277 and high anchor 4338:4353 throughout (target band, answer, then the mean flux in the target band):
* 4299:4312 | 3.30 angstrom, 2.42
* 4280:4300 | 3.05 angstrom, 2.63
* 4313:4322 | 0.12 angstrom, 3.31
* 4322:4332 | -0.13 angstrom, 3.49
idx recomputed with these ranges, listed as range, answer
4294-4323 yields 2.286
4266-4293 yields 2.446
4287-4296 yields 2.418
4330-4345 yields 3.531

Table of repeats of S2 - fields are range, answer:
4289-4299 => 2.48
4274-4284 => 2.93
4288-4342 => 3.06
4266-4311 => 2.66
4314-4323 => 3.32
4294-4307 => 2.38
